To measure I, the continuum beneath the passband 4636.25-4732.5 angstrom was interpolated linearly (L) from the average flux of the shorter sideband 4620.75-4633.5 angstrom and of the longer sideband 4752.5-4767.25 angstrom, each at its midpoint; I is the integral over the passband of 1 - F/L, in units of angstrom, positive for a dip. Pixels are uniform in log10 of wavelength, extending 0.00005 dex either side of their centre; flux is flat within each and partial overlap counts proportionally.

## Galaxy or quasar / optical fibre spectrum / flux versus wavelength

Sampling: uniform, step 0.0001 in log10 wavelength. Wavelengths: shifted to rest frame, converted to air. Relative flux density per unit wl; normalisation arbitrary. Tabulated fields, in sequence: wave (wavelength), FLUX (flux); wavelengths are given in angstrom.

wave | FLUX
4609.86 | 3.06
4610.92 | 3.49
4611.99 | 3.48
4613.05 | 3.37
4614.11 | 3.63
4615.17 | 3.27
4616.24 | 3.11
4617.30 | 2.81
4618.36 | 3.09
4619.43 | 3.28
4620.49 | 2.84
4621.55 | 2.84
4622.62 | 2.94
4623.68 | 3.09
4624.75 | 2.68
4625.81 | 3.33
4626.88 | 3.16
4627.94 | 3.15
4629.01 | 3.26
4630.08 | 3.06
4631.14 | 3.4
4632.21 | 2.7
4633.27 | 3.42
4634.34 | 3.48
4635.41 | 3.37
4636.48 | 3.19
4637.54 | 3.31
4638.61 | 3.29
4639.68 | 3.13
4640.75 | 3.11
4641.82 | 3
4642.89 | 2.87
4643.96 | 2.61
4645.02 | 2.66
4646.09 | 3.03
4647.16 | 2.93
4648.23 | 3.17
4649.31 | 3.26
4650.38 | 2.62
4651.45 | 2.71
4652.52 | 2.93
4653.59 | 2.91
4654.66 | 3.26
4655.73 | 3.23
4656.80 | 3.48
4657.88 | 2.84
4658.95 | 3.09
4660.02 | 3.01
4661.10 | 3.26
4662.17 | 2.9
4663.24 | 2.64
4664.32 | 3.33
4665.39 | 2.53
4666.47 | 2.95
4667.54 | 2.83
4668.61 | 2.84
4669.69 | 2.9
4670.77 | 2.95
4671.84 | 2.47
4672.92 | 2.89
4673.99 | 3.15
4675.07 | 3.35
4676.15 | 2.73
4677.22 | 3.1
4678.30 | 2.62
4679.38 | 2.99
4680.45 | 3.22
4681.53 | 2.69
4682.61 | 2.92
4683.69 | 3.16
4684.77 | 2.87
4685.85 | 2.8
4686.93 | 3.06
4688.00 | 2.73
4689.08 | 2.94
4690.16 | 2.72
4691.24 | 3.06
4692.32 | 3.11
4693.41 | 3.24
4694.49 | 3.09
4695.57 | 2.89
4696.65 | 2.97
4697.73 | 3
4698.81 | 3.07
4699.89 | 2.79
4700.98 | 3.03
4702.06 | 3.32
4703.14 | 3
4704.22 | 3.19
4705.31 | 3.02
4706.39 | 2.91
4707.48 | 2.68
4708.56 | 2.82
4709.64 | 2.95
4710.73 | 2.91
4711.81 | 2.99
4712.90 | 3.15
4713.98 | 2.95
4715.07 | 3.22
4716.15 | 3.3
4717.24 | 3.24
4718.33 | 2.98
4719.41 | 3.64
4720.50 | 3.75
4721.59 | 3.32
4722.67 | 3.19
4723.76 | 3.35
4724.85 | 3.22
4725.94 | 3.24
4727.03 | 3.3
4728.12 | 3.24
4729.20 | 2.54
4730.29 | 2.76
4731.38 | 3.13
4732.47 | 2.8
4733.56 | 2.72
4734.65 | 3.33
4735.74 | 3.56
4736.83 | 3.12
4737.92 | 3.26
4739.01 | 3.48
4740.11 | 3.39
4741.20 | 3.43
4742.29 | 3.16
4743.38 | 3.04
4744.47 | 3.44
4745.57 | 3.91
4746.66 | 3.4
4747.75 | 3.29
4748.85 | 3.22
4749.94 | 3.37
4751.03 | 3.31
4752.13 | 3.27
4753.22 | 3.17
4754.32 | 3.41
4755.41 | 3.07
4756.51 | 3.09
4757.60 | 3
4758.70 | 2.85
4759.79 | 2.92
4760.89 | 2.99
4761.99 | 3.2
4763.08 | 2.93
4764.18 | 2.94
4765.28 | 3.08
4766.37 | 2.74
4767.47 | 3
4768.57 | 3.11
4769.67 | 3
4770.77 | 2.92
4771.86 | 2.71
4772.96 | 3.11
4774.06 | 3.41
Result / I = 1.20 angstrom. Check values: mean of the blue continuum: 3.07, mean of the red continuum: 3.03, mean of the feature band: 3.02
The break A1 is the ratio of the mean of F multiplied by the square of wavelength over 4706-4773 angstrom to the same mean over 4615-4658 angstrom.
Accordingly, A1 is 1.07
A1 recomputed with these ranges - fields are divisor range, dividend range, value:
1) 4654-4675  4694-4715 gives 1.02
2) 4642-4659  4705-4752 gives 1.11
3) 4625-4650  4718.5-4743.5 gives 1.07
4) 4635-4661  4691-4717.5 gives 1.02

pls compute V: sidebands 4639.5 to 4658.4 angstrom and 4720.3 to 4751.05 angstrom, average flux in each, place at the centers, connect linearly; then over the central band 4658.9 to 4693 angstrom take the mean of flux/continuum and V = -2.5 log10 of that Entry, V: 0.05 mag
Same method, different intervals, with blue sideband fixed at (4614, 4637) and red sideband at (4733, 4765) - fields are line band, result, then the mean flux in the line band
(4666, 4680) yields 0.09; 2.91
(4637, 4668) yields 0.05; 3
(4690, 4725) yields 0.03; 3.1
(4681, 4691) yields 0.10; 2.88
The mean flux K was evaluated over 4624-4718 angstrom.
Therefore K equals 3.01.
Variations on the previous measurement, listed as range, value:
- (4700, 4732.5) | 3.11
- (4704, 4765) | 3.16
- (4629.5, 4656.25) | 3.07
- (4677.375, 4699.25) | 2.96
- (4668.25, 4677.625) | 2.93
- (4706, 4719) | 3.02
